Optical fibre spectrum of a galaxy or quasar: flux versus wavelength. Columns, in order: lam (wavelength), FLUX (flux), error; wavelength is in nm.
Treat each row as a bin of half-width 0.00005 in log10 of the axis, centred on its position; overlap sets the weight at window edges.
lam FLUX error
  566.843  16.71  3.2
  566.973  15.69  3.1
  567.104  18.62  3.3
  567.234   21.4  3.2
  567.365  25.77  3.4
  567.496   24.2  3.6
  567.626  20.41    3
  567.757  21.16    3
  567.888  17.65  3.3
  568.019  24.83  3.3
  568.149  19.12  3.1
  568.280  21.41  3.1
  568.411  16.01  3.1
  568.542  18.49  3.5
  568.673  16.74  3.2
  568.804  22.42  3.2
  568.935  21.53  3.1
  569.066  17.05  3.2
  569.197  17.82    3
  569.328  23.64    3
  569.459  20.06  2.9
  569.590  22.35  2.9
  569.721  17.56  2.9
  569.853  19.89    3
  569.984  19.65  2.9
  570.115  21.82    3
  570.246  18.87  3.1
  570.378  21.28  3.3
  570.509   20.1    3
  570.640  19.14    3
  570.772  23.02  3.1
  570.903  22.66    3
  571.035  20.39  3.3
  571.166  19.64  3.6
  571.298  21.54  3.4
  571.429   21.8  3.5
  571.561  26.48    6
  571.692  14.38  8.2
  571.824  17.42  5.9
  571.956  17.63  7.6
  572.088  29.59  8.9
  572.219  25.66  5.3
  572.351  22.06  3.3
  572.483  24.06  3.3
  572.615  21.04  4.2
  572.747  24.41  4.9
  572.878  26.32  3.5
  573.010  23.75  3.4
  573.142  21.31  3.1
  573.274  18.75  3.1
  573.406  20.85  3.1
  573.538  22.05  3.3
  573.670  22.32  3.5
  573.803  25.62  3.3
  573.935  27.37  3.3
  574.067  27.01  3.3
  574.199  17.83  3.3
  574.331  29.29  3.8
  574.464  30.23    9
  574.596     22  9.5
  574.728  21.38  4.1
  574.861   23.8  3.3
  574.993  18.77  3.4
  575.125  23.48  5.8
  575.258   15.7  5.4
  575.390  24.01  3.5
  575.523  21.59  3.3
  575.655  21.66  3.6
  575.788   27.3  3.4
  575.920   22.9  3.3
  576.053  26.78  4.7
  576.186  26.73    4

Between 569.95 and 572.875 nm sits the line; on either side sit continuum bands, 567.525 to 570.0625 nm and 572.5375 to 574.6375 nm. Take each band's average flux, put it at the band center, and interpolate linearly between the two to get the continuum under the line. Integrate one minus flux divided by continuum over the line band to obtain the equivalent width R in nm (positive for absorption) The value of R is 0.06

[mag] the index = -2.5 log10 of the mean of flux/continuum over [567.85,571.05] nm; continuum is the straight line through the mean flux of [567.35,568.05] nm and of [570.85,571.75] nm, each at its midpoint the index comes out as 0.07 mag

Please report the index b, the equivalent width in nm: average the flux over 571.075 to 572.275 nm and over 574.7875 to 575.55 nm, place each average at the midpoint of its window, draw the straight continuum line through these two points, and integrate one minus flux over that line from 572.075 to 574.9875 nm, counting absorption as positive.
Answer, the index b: -0.32 nm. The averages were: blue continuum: 21.5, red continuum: 21.2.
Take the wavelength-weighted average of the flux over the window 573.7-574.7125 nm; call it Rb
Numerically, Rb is 25.3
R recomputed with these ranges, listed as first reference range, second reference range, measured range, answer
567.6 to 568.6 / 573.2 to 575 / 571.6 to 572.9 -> 0.01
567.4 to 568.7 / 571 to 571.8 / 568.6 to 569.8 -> 0.03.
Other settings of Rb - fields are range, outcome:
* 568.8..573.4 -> 21.3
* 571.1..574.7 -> 23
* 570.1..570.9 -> 20.8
